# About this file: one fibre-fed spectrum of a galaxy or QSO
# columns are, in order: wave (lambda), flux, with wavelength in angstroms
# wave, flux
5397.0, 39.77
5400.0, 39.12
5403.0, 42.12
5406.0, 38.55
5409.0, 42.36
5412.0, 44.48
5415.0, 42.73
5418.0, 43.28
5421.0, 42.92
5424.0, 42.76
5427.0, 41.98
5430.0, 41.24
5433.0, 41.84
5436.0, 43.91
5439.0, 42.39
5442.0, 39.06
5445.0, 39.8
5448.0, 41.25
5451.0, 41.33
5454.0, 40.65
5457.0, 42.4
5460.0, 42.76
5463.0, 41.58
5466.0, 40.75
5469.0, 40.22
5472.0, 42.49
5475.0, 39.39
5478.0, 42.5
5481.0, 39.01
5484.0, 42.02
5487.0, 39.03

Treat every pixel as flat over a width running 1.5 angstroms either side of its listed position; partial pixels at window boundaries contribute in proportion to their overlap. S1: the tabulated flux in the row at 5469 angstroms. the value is 40.22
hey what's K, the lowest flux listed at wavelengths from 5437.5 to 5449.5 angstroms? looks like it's 39.06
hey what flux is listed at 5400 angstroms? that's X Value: 39.12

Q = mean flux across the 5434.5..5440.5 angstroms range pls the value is 43.1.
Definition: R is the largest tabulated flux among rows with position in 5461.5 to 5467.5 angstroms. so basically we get 41.58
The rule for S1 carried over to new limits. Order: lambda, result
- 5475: 39.39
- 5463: 41.58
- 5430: 41.24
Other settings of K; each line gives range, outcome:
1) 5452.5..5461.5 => 40.65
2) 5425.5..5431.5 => 41.24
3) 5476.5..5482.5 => 39.01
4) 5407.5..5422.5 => 42.36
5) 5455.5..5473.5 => 40.22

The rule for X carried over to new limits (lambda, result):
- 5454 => 40.65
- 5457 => 42.4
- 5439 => 42.39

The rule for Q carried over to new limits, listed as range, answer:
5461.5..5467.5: 41.2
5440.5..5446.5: 39.4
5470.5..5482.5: 40.8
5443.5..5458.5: 41.1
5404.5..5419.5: 42.3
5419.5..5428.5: 42.6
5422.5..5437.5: 42.3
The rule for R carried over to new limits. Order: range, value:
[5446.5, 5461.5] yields 42.76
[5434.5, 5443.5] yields 43.91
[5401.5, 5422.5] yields 44.48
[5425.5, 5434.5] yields 41.98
